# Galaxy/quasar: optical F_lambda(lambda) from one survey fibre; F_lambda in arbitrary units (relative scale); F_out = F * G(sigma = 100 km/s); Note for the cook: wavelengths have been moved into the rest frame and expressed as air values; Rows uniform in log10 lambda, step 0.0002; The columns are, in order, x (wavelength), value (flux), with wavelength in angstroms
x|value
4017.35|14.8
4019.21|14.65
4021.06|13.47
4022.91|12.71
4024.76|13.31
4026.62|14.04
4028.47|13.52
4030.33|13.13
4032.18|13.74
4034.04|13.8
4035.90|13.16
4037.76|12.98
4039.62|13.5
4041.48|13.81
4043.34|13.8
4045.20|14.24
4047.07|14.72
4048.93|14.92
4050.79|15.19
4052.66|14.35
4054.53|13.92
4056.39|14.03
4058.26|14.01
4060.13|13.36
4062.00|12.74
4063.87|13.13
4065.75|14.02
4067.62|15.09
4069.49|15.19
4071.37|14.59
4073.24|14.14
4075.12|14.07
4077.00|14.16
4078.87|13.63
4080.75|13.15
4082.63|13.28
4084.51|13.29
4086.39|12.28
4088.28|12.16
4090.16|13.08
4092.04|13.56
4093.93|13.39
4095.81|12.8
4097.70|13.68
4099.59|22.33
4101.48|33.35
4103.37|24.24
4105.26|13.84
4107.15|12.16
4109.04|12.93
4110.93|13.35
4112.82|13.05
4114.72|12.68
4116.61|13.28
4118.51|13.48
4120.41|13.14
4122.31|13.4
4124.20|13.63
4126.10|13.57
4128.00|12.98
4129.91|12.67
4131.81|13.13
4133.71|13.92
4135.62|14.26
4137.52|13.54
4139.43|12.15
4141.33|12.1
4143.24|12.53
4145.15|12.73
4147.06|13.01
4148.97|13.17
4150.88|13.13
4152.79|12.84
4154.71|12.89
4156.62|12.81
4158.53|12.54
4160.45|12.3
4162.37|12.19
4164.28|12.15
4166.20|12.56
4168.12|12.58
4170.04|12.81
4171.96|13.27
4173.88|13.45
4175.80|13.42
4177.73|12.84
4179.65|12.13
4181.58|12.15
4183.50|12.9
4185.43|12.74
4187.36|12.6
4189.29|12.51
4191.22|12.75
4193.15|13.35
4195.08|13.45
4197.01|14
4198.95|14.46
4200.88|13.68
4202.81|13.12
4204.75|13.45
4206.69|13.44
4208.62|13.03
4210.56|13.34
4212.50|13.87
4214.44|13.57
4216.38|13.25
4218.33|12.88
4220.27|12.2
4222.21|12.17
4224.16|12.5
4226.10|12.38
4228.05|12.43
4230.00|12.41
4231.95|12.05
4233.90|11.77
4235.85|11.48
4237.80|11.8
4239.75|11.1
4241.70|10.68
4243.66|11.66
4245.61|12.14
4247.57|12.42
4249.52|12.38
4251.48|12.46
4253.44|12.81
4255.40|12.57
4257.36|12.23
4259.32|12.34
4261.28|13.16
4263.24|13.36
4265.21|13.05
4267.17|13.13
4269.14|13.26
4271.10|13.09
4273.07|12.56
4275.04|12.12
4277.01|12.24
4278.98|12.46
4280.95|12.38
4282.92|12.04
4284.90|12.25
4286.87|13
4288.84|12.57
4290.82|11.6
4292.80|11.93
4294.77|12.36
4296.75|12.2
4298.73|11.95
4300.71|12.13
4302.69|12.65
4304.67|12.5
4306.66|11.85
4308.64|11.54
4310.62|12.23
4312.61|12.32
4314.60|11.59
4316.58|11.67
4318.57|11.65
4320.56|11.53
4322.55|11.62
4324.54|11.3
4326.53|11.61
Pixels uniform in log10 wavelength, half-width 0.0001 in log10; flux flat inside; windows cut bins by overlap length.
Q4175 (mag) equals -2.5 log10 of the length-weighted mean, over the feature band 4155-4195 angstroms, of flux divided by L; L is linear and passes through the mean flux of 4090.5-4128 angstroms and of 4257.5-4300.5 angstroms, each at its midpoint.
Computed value 0.12 mag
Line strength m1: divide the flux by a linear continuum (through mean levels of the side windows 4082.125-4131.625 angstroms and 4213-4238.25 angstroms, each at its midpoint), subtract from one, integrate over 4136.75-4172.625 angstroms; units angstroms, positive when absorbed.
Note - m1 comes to 2.8 angstroms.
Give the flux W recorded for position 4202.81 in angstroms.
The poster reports 13.12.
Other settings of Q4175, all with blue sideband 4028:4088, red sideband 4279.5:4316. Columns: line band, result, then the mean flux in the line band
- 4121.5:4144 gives 0.012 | 13.2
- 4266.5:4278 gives -0.032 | 12.7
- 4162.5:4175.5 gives 0.021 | 12.8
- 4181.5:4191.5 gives 0.025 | 12.6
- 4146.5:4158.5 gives 0.019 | 12.9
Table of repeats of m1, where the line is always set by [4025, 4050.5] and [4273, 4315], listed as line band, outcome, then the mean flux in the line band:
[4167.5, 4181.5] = 0.07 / 12.9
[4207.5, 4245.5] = 0.87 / 12.3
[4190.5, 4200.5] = -0.63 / 13.6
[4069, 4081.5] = -0.48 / 14.1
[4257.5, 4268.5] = -0.50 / 13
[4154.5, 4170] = 0.63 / 12.5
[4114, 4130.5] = 0.08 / 13.2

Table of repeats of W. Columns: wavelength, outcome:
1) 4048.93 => 14.92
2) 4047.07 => 14.72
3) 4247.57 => 12.42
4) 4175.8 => 13.42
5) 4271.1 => 13.09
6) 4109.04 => 12.93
